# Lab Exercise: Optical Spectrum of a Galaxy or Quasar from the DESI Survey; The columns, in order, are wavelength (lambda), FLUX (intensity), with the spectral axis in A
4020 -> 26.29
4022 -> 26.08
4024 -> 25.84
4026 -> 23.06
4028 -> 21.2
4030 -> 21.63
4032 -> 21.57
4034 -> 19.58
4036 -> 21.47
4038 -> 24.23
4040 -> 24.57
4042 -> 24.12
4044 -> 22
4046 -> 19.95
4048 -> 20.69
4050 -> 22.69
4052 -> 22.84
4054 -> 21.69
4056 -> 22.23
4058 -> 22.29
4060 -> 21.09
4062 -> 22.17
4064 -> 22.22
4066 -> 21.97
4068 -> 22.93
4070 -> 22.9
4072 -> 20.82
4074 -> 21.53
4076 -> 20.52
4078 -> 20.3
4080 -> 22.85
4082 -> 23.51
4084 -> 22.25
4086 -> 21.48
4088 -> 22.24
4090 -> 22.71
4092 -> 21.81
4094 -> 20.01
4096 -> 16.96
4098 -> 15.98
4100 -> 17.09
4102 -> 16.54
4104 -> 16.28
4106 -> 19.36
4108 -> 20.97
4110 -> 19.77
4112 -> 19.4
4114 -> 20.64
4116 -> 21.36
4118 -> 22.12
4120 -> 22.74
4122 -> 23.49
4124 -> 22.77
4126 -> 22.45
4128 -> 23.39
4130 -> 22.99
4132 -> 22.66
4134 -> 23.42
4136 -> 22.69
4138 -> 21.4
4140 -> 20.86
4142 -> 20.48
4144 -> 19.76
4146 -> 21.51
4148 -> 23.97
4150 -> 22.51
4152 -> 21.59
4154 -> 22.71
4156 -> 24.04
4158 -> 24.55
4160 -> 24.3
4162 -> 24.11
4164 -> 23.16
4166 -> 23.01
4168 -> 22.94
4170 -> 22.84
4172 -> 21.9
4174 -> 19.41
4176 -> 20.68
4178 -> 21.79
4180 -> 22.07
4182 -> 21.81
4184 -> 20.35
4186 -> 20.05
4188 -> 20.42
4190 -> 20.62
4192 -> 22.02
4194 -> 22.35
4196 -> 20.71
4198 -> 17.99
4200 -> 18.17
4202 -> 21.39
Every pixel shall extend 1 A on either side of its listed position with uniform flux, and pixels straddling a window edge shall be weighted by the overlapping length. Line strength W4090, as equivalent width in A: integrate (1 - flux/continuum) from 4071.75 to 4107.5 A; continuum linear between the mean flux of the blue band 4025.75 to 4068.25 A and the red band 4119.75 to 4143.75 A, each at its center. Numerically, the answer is 3.4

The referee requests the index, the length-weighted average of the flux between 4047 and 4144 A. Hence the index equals 21.3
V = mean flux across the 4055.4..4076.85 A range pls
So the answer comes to 21.9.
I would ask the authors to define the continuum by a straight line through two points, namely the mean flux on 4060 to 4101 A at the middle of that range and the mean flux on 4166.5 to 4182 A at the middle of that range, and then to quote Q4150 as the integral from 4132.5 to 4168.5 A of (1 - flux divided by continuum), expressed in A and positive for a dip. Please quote -1.74 A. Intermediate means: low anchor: 21.1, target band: 22.6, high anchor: 21.7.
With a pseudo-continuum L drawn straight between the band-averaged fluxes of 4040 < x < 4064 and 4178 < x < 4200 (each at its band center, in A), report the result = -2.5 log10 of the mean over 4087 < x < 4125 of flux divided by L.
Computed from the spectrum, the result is 0.08 mag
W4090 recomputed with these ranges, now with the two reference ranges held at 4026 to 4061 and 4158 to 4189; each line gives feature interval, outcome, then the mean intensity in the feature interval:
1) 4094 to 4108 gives 2.85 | 17.5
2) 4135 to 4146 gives 0.46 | 21.1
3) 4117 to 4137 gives -0.78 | 22.9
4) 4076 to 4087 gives 0.04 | 21.9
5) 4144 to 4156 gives -0.19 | 22.4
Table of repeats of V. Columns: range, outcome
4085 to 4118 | 19.6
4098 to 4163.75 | 21.6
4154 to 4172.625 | 23.4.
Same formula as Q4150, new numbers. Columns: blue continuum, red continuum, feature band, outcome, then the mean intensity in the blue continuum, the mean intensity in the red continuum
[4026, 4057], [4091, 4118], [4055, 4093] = -2.77 A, 22.1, 19.1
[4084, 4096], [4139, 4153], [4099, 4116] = 1.96 A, 21.3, 21.5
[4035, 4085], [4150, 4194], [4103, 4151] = 1.29 A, 22.2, 22.1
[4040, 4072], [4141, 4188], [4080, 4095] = 0.06 A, 22.2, 22.1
